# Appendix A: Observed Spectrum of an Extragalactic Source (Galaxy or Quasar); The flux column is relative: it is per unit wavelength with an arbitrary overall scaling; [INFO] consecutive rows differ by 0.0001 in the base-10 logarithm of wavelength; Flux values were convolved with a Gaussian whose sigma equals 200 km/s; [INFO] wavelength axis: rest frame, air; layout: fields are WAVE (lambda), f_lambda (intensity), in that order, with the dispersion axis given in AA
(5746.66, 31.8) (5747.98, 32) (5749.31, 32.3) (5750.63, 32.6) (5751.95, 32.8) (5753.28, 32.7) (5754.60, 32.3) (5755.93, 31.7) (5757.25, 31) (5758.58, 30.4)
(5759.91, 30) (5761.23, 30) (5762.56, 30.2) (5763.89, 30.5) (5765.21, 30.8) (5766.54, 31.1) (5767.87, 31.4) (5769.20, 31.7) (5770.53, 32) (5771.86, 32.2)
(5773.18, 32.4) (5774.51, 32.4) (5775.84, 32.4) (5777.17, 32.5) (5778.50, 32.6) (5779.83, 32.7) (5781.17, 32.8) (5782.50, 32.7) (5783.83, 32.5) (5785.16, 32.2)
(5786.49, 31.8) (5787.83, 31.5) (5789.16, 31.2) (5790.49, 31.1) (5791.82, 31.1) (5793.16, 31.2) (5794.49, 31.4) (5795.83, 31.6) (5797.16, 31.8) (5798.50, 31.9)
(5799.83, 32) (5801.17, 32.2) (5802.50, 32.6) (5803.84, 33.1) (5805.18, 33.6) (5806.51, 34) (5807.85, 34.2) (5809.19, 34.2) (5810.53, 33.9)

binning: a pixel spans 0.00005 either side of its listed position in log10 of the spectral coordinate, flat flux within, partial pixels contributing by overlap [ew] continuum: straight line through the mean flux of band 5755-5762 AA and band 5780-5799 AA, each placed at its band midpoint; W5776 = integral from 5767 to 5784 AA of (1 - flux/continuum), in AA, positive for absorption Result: -0.6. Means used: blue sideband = 30.7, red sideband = 31.8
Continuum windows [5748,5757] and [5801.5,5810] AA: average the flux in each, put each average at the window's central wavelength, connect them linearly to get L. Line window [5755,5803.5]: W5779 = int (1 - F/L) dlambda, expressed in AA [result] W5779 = 1.87 AA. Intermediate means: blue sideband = 32.3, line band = 31.7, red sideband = 33.6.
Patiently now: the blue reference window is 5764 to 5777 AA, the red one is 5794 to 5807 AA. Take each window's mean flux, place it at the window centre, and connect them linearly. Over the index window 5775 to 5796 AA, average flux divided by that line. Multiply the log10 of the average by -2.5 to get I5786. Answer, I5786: 0.01 mag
